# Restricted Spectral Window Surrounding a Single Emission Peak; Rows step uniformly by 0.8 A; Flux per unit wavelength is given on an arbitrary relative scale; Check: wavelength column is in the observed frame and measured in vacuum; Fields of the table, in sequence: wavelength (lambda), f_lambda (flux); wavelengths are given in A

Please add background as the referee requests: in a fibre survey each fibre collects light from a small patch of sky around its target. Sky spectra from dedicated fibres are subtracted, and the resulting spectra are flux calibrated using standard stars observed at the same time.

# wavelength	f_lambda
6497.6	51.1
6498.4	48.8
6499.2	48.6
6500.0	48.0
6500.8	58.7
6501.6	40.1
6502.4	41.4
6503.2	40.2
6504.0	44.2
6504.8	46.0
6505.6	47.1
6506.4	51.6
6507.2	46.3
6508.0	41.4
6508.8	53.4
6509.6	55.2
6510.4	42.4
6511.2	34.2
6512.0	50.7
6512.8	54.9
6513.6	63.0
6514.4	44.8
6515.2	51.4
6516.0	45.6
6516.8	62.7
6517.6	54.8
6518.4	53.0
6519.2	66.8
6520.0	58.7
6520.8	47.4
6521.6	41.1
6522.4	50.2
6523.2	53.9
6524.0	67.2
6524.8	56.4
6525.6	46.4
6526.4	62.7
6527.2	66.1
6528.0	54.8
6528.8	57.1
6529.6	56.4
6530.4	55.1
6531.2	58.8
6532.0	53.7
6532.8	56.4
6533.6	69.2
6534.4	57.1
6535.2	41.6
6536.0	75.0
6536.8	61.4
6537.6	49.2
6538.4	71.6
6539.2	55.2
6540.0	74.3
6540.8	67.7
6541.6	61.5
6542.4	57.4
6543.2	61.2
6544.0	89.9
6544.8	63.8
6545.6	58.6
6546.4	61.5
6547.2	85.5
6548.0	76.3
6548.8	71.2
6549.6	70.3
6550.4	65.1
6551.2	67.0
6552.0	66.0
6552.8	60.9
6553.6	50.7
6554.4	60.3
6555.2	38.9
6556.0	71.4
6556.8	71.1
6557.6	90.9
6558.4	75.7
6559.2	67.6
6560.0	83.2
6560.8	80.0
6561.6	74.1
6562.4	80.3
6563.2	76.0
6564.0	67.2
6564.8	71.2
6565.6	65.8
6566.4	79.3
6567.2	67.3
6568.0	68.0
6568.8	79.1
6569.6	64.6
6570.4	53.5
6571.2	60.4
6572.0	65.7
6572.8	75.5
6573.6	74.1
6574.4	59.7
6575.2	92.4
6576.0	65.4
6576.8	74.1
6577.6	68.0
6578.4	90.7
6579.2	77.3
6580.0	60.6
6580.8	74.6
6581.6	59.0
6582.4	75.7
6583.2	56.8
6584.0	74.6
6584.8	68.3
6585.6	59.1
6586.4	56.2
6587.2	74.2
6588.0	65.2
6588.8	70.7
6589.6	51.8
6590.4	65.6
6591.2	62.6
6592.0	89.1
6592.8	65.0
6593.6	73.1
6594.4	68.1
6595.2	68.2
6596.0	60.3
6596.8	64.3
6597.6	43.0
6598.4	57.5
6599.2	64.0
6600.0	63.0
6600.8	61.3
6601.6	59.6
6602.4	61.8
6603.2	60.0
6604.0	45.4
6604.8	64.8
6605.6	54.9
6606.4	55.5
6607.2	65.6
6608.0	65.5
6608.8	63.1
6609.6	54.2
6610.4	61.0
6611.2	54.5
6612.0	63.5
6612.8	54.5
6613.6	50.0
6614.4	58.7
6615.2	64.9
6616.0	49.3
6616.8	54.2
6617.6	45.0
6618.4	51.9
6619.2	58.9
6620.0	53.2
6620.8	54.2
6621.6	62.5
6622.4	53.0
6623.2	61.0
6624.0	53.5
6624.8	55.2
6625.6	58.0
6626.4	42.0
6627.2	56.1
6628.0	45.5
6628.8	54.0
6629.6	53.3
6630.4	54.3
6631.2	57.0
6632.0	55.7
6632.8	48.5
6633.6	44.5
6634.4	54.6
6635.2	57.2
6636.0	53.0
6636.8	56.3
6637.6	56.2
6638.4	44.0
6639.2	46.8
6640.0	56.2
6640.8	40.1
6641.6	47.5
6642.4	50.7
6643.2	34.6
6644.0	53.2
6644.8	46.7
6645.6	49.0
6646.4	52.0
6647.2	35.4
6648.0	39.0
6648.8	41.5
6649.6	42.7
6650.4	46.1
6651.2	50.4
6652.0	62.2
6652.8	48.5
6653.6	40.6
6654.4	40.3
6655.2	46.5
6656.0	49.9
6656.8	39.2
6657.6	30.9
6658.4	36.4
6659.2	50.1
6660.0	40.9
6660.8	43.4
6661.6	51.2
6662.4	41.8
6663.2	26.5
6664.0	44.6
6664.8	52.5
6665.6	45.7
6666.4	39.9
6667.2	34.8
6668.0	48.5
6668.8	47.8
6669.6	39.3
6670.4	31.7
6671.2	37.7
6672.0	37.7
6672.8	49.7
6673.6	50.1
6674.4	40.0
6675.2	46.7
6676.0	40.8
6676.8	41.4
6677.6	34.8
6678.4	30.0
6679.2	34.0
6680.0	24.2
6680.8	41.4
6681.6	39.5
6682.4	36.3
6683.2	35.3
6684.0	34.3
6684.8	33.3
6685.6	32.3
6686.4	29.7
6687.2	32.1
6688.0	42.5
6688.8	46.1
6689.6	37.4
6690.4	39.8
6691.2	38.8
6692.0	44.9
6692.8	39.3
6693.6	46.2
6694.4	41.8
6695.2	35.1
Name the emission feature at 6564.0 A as Mg II 2798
